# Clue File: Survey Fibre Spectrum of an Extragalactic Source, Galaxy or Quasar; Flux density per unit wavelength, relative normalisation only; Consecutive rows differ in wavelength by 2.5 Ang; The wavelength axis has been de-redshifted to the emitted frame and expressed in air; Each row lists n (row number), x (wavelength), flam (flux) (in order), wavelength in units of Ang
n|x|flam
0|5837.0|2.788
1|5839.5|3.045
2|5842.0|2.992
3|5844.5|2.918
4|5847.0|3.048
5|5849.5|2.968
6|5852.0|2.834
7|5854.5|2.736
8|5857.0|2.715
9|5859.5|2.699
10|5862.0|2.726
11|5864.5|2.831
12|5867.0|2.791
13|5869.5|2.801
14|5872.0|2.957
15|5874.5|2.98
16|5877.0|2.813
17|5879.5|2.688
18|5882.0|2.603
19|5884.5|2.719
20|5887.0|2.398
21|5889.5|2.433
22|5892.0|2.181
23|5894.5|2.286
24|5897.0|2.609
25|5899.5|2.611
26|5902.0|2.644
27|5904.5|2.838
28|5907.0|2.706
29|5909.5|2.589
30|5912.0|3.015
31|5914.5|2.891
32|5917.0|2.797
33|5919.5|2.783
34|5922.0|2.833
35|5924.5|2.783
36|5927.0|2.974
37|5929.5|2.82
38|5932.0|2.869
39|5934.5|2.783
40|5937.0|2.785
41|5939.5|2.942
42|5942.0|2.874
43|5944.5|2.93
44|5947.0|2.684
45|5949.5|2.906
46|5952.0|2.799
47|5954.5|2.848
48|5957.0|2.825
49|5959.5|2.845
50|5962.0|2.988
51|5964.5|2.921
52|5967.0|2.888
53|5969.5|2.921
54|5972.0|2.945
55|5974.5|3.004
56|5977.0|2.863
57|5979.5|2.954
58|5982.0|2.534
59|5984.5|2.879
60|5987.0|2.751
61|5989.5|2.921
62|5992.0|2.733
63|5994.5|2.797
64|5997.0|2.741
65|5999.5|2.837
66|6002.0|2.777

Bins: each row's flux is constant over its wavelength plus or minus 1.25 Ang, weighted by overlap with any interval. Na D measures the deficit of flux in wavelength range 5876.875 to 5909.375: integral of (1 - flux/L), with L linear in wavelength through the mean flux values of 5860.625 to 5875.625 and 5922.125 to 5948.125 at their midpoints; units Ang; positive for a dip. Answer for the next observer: 3.1 Ang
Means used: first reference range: 2.85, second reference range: 2.84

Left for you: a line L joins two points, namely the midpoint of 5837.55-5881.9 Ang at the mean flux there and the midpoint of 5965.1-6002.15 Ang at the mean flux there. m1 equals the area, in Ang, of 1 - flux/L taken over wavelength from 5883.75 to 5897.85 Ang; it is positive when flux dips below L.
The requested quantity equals 2.10 Ang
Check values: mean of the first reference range 2.85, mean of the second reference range 2.84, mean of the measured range 2.42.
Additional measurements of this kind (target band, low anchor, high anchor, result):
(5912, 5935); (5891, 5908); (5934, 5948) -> -1.1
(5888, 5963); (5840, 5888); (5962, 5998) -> 1.9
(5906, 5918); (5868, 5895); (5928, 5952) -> -0.3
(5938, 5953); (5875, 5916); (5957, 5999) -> -0.5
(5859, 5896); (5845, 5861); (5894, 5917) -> 1.6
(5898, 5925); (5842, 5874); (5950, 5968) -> 0.9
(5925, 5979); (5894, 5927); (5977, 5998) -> -2.1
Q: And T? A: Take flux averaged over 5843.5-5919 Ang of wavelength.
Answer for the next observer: 2.73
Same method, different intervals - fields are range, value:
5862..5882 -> 2.82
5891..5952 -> 2.76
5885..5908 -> 2.53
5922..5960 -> 2.84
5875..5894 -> 2.55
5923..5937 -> 2.84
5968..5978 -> 2.93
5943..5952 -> 2.84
